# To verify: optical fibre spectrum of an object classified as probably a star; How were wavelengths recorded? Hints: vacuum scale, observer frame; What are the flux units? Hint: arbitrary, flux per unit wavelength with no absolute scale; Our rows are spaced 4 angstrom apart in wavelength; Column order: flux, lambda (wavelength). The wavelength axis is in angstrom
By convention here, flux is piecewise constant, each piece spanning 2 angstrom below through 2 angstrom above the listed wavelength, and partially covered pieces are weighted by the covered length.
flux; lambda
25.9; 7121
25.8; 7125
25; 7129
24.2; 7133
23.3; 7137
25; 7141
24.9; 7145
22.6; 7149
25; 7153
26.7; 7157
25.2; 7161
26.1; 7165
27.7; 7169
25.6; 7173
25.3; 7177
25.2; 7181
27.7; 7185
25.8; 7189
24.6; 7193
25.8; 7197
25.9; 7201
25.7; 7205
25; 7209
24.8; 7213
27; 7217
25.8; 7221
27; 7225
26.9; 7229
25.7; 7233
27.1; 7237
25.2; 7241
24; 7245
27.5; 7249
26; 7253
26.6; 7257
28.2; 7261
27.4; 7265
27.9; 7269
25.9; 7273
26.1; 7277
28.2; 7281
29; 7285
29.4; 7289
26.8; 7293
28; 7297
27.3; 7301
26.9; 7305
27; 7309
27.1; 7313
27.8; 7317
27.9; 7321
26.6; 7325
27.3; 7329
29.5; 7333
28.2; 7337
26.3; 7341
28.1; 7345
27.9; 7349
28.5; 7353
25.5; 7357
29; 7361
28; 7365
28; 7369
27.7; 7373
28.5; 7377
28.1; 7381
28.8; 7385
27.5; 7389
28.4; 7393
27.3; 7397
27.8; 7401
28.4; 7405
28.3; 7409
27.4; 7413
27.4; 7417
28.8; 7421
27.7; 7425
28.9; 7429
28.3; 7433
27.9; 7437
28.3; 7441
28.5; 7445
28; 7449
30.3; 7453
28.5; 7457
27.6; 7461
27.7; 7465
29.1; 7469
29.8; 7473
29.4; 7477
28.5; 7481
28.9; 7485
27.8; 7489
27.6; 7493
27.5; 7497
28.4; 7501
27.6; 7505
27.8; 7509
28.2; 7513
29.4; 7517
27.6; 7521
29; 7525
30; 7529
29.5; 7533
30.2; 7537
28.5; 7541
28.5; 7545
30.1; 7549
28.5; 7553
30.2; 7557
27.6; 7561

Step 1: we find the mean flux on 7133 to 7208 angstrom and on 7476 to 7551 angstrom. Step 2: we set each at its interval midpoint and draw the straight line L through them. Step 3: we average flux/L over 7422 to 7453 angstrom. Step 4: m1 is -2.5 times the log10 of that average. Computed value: -0.02 mag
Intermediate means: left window 25.4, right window 28.6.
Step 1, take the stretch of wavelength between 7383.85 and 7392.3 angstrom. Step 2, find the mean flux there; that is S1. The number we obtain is 28.1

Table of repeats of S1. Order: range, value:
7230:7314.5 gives 27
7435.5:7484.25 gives 28.6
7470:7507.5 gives 28.4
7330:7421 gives 27.9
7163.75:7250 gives 26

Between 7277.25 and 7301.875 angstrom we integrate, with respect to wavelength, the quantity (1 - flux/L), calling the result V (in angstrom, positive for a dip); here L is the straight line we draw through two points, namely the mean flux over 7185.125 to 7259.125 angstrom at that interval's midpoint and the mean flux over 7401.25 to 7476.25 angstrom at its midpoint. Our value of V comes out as -1.2 angstrom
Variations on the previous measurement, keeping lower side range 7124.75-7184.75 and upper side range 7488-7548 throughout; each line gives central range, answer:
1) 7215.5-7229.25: -0.4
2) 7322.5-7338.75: -0.6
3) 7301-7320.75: -0.5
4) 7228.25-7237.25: -0.2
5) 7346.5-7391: -1.3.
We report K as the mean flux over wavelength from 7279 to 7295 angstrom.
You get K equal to 28.4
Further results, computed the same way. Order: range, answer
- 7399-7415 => 28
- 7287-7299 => 28.1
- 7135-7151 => 23.9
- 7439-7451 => 28.3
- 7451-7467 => 28.5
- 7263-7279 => 26.8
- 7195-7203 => 25.9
